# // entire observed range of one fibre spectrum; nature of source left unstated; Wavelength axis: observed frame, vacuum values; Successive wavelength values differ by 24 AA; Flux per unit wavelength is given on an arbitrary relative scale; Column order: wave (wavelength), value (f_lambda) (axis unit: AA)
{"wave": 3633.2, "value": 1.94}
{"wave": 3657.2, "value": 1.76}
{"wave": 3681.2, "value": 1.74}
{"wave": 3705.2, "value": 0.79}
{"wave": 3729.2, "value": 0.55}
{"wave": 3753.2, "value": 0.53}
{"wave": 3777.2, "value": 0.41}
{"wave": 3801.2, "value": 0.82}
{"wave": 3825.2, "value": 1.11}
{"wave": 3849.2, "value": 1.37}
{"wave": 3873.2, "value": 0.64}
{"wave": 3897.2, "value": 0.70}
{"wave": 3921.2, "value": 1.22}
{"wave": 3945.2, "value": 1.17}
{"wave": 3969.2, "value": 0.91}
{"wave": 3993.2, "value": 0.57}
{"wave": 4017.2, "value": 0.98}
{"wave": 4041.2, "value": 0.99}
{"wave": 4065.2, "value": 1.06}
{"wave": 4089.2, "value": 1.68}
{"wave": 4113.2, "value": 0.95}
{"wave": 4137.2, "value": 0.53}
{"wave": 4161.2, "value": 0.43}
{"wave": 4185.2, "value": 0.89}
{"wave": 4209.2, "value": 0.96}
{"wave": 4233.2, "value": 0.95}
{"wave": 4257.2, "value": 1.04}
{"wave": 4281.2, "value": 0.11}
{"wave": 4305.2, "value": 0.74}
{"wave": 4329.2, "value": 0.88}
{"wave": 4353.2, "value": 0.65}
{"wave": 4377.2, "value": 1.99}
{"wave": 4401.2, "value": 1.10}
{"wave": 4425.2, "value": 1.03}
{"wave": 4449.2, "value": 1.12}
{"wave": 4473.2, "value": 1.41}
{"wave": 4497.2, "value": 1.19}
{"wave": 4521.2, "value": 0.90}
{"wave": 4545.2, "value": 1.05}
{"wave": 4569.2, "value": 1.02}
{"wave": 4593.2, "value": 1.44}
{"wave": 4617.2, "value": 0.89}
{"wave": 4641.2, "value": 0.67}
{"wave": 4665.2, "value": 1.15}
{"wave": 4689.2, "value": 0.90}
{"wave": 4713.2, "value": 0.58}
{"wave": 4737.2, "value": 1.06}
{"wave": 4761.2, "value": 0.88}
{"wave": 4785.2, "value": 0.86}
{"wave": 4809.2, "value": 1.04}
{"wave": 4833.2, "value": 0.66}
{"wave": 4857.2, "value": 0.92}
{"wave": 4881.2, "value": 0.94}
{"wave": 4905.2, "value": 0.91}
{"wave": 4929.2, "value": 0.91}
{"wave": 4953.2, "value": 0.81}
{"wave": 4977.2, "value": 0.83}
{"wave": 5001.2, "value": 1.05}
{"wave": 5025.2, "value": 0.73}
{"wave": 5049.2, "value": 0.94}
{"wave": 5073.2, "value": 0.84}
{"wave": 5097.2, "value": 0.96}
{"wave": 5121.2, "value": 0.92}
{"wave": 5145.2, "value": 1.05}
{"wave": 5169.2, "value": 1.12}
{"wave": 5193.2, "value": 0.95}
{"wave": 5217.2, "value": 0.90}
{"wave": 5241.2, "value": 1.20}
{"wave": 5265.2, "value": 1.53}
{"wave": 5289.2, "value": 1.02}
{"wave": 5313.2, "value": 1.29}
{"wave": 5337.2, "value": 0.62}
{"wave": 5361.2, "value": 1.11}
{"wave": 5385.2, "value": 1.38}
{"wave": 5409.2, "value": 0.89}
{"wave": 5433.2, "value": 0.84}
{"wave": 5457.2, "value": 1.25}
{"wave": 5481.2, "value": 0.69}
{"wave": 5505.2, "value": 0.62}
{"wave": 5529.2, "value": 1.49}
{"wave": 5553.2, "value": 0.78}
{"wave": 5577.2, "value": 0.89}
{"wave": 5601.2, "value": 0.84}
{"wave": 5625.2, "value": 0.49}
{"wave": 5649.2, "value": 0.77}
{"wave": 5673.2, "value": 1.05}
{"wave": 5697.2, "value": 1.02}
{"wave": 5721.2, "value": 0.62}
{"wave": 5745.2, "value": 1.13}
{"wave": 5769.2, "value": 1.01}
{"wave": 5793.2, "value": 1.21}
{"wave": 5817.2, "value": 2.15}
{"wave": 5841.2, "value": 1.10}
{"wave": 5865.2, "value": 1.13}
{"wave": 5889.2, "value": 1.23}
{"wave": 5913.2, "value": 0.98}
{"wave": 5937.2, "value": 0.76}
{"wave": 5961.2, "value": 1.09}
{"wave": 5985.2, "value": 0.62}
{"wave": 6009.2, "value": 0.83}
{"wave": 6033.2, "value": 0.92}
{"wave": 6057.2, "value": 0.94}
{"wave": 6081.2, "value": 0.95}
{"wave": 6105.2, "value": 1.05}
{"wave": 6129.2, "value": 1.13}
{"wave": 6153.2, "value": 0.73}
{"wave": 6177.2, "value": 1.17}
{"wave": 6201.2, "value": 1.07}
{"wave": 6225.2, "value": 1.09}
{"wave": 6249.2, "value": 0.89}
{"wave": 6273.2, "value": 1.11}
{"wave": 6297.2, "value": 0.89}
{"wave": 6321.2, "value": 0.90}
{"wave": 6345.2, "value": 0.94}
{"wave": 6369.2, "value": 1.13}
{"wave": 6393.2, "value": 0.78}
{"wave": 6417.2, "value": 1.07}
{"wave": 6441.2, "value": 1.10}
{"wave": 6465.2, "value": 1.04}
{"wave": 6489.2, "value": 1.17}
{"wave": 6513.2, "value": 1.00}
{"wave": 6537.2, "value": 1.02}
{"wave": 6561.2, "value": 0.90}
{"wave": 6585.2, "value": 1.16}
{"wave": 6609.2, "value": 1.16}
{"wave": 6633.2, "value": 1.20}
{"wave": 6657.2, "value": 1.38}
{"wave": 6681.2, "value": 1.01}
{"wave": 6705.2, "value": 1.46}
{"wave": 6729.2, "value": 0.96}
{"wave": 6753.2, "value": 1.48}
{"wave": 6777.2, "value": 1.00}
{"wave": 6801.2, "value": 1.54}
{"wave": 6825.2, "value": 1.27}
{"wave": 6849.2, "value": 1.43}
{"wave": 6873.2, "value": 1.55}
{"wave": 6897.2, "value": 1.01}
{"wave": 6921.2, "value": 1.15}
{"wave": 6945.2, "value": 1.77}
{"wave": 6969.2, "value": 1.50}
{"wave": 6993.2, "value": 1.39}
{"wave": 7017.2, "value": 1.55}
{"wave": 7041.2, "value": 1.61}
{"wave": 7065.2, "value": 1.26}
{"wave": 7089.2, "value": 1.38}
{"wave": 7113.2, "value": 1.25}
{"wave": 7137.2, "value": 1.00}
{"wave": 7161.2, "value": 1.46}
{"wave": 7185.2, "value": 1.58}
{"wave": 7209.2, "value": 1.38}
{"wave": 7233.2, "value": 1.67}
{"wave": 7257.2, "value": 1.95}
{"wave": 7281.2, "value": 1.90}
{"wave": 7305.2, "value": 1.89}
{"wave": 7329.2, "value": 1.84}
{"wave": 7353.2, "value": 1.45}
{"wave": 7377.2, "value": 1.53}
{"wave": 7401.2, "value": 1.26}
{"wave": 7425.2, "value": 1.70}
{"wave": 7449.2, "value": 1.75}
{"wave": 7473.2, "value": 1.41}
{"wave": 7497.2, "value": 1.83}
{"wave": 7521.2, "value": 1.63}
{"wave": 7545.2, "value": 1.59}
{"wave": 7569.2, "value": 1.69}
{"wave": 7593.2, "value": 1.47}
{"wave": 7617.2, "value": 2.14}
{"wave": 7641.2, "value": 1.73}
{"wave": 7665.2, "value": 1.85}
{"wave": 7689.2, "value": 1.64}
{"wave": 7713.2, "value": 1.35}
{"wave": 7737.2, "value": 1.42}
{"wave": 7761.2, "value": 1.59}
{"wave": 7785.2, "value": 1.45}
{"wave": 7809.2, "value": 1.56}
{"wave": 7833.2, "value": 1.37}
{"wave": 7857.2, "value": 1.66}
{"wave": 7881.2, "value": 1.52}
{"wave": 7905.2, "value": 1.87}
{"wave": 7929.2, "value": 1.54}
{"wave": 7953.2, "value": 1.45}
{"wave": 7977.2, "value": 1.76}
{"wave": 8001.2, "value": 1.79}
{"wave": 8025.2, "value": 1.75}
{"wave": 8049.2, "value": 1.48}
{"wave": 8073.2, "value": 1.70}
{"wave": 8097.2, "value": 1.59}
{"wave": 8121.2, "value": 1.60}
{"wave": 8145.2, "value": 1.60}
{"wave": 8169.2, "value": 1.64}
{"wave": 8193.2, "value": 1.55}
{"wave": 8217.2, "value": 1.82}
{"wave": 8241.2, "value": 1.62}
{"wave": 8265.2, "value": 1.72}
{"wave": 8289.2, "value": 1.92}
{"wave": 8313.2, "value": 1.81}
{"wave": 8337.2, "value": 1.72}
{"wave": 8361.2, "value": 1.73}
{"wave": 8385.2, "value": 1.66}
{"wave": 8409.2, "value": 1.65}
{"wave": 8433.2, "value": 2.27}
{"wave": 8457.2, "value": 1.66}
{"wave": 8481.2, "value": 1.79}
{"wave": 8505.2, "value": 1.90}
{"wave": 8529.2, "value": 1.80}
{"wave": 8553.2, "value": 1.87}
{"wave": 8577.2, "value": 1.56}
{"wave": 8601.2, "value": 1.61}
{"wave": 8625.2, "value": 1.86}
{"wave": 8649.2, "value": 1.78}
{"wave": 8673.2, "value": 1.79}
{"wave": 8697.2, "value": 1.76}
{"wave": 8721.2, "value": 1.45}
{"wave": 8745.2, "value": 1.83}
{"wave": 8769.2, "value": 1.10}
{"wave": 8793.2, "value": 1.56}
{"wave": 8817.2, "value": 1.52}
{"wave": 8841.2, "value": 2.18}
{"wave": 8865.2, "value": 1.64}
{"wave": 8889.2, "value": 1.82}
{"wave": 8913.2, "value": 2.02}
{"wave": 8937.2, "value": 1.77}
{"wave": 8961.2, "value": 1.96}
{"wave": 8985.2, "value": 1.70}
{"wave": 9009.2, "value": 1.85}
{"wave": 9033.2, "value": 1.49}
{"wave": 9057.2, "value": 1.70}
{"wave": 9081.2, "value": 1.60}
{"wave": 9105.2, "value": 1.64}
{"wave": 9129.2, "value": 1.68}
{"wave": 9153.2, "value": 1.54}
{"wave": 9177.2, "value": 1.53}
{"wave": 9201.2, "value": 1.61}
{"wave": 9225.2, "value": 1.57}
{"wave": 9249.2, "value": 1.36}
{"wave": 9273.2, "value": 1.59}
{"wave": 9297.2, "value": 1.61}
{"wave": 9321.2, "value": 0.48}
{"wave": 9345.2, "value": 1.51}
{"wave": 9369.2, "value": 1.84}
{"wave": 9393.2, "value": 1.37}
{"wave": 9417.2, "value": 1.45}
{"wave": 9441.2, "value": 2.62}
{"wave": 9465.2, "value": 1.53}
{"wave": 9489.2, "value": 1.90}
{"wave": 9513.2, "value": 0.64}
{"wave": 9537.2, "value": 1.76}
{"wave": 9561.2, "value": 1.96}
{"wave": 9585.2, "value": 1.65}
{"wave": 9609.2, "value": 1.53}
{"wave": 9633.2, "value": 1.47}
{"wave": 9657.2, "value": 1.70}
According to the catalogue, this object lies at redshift 0.80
